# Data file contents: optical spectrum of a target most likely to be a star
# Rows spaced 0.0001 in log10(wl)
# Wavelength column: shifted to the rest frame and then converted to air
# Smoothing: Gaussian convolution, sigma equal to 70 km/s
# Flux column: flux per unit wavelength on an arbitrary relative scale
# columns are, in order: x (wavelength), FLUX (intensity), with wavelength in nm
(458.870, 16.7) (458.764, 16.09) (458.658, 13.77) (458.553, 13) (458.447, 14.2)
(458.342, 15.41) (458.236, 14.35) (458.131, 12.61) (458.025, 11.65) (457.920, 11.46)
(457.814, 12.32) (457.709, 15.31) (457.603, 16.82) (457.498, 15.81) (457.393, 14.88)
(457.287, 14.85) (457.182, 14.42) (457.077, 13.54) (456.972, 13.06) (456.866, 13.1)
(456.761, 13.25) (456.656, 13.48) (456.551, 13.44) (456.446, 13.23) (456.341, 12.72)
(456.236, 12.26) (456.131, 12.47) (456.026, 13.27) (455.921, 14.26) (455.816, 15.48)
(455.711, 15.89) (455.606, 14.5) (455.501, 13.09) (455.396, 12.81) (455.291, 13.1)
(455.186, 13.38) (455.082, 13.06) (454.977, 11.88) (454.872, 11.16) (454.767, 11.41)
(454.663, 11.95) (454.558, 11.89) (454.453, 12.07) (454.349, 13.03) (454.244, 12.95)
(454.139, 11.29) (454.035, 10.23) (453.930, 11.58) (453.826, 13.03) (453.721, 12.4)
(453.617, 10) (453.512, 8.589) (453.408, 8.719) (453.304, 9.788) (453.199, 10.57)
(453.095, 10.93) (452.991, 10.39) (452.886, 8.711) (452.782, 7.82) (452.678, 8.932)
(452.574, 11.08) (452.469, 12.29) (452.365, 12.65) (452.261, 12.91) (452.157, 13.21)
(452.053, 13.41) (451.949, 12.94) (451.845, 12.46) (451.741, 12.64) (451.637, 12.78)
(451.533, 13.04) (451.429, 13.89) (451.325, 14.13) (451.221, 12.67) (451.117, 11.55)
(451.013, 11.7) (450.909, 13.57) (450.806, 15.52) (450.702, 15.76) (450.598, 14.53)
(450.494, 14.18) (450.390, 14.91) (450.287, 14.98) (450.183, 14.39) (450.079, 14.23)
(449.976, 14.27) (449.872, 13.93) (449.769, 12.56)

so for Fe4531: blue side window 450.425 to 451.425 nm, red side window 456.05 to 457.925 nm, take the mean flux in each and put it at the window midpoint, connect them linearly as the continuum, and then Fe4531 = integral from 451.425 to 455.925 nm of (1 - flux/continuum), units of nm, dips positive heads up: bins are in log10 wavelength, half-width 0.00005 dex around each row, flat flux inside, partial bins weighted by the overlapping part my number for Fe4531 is 0.58 nm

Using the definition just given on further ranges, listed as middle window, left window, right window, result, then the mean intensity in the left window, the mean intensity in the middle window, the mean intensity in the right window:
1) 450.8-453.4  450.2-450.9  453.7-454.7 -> 0.349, 14.9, 11.9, 12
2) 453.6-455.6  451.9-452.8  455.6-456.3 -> 0.145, 11.8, 12.2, 14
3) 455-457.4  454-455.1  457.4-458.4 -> -0.123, 11.9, 13.6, 14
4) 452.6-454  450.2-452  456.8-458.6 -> 0.366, 13.6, 10.1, 13.9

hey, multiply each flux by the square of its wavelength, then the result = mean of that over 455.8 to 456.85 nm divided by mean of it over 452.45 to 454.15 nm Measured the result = 1.31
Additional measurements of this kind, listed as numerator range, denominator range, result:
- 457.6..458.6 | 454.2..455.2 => 1.12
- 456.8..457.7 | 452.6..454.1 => 1.46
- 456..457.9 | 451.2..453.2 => 1.18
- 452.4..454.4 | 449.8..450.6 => 0.75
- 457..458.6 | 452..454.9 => 1.28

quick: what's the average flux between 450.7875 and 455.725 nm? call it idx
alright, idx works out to 12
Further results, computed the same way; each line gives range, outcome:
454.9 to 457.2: 13.4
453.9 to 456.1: 12.8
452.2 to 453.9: 10.6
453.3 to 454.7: 11.3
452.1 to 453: 10.9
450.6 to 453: 12.4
